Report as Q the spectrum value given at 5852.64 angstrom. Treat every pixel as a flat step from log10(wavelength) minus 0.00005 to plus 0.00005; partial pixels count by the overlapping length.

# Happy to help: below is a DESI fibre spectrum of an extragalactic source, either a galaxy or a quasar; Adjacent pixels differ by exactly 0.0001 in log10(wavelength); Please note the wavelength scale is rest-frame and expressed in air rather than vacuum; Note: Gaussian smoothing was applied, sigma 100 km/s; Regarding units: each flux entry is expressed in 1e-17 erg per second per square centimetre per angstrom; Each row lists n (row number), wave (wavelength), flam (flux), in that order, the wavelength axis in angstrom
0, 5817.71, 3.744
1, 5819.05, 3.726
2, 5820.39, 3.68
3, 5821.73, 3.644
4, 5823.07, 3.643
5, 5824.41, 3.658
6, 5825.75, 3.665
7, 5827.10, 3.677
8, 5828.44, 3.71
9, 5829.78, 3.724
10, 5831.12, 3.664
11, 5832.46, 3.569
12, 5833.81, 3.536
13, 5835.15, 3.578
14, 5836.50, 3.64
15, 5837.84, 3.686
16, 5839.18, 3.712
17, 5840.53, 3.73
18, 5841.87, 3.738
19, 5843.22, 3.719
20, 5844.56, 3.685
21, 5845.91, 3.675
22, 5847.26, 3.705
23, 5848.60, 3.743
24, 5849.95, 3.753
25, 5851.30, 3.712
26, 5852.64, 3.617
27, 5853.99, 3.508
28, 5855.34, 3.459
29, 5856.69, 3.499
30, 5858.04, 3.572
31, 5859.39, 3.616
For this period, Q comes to 3.617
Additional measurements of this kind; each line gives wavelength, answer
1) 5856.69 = 3.499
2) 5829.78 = 3.724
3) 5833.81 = 3.536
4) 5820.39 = 3.68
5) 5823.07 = 3.643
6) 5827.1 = 3.677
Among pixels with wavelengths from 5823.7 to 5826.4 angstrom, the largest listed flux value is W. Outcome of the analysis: 3.665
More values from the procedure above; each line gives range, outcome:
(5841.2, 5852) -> 3.753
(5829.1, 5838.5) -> 3.724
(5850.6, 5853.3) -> 3.712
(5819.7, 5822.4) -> 3.68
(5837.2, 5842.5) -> 3.738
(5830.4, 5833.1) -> 3.664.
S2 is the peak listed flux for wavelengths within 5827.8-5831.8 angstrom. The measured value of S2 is 3.724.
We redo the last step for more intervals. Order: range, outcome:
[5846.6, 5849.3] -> 3.743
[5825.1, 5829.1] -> 3.71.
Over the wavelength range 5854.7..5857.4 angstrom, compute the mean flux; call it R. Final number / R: 3.48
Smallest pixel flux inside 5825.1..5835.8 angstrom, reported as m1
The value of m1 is 3.536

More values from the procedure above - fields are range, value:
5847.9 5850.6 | 3.743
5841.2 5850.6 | 3.675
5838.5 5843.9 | 3.712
